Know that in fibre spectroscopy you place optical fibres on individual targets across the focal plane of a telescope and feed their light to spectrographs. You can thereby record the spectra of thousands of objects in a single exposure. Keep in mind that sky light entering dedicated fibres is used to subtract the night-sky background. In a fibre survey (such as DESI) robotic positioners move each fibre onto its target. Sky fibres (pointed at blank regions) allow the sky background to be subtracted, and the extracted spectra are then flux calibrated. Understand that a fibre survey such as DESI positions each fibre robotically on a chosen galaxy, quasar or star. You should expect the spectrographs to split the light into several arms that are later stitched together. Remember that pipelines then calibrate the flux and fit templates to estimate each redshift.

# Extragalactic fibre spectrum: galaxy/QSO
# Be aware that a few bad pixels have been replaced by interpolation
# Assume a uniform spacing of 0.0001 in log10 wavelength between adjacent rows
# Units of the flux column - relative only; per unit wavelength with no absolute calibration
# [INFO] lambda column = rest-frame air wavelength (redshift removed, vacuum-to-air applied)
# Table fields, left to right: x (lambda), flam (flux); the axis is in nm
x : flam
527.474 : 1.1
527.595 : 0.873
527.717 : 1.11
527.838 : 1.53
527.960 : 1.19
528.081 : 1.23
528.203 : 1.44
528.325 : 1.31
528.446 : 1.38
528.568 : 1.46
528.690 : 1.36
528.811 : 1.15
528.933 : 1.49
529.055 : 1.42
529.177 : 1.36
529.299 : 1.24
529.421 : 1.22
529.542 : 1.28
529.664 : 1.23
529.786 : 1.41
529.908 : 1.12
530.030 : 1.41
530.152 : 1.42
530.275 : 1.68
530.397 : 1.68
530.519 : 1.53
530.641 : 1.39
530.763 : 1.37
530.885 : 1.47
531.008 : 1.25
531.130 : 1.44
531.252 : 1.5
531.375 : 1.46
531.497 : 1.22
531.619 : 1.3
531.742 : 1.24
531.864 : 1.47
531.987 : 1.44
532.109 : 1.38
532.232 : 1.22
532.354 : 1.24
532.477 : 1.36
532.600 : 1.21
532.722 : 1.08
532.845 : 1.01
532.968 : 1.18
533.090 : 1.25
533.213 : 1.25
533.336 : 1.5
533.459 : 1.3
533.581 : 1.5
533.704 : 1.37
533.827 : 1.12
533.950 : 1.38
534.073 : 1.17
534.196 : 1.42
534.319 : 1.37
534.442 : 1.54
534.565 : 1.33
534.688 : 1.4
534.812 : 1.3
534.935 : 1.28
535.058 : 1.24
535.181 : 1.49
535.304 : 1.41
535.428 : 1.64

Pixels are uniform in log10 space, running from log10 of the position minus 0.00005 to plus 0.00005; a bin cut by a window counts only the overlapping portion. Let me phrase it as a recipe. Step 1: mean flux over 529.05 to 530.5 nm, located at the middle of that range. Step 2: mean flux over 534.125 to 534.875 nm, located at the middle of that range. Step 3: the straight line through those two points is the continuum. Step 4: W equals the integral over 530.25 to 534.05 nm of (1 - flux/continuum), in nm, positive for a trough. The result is 0.108 nm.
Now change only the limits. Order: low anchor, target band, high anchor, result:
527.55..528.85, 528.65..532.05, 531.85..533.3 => -0.290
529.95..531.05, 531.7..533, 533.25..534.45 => 0.135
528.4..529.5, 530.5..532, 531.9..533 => -0.129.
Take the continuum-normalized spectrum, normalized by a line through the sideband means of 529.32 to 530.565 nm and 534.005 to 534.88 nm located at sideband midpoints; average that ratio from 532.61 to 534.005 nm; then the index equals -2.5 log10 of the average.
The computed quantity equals 0.08 mag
